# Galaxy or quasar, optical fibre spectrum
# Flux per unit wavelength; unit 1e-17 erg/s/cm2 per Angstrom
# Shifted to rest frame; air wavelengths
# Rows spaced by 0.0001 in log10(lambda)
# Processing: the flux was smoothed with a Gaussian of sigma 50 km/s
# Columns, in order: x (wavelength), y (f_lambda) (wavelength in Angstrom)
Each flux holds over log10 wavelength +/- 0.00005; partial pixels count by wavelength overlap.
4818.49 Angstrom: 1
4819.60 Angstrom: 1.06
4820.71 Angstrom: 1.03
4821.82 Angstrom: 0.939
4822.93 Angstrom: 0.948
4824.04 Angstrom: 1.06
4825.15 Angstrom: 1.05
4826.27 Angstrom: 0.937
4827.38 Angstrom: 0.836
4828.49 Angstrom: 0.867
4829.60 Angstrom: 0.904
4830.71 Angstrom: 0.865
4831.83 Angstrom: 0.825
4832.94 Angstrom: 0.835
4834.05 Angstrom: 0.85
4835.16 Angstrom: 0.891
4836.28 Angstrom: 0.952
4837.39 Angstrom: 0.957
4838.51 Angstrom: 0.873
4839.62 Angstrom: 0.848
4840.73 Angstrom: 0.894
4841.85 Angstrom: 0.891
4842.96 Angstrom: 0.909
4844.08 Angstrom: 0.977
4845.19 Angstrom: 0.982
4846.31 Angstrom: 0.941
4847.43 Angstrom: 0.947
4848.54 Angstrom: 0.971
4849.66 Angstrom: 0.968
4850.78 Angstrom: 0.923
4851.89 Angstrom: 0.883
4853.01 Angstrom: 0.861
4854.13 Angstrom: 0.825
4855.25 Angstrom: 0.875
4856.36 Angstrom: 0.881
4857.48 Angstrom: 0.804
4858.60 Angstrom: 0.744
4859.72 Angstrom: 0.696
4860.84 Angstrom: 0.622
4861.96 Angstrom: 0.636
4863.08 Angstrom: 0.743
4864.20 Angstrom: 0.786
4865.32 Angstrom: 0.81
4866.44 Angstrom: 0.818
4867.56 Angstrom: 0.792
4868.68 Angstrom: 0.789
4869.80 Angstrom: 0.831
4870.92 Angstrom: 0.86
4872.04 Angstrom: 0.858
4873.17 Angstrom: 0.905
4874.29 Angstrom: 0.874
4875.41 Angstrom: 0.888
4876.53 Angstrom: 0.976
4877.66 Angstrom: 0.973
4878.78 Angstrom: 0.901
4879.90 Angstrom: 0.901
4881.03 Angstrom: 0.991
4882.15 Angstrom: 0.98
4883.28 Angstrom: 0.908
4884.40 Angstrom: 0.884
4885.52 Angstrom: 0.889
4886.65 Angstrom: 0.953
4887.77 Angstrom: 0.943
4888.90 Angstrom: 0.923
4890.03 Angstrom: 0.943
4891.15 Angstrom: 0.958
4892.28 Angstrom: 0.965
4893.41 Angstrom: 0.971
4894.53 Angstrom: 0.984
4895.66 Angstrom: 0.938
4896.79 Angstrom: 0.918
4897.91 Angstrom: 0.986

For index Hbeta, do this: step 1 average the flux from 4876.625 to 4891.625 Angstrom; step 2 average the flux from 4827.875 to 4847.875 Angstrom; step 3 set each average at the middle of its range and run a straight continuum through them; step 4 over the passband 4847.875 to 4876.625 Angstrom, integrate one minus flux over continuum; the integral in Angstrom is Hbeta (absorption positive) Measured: 2.8 Angstrom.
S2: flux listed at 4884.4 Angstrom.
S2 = 0.884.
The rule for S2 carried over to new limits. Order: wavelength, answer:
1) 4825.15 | 1.05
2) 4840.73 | 0.894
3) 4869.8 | 0.831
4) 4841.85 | 0.891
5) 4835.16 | 0.891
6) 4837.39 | 0.957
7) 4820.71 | 1.03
